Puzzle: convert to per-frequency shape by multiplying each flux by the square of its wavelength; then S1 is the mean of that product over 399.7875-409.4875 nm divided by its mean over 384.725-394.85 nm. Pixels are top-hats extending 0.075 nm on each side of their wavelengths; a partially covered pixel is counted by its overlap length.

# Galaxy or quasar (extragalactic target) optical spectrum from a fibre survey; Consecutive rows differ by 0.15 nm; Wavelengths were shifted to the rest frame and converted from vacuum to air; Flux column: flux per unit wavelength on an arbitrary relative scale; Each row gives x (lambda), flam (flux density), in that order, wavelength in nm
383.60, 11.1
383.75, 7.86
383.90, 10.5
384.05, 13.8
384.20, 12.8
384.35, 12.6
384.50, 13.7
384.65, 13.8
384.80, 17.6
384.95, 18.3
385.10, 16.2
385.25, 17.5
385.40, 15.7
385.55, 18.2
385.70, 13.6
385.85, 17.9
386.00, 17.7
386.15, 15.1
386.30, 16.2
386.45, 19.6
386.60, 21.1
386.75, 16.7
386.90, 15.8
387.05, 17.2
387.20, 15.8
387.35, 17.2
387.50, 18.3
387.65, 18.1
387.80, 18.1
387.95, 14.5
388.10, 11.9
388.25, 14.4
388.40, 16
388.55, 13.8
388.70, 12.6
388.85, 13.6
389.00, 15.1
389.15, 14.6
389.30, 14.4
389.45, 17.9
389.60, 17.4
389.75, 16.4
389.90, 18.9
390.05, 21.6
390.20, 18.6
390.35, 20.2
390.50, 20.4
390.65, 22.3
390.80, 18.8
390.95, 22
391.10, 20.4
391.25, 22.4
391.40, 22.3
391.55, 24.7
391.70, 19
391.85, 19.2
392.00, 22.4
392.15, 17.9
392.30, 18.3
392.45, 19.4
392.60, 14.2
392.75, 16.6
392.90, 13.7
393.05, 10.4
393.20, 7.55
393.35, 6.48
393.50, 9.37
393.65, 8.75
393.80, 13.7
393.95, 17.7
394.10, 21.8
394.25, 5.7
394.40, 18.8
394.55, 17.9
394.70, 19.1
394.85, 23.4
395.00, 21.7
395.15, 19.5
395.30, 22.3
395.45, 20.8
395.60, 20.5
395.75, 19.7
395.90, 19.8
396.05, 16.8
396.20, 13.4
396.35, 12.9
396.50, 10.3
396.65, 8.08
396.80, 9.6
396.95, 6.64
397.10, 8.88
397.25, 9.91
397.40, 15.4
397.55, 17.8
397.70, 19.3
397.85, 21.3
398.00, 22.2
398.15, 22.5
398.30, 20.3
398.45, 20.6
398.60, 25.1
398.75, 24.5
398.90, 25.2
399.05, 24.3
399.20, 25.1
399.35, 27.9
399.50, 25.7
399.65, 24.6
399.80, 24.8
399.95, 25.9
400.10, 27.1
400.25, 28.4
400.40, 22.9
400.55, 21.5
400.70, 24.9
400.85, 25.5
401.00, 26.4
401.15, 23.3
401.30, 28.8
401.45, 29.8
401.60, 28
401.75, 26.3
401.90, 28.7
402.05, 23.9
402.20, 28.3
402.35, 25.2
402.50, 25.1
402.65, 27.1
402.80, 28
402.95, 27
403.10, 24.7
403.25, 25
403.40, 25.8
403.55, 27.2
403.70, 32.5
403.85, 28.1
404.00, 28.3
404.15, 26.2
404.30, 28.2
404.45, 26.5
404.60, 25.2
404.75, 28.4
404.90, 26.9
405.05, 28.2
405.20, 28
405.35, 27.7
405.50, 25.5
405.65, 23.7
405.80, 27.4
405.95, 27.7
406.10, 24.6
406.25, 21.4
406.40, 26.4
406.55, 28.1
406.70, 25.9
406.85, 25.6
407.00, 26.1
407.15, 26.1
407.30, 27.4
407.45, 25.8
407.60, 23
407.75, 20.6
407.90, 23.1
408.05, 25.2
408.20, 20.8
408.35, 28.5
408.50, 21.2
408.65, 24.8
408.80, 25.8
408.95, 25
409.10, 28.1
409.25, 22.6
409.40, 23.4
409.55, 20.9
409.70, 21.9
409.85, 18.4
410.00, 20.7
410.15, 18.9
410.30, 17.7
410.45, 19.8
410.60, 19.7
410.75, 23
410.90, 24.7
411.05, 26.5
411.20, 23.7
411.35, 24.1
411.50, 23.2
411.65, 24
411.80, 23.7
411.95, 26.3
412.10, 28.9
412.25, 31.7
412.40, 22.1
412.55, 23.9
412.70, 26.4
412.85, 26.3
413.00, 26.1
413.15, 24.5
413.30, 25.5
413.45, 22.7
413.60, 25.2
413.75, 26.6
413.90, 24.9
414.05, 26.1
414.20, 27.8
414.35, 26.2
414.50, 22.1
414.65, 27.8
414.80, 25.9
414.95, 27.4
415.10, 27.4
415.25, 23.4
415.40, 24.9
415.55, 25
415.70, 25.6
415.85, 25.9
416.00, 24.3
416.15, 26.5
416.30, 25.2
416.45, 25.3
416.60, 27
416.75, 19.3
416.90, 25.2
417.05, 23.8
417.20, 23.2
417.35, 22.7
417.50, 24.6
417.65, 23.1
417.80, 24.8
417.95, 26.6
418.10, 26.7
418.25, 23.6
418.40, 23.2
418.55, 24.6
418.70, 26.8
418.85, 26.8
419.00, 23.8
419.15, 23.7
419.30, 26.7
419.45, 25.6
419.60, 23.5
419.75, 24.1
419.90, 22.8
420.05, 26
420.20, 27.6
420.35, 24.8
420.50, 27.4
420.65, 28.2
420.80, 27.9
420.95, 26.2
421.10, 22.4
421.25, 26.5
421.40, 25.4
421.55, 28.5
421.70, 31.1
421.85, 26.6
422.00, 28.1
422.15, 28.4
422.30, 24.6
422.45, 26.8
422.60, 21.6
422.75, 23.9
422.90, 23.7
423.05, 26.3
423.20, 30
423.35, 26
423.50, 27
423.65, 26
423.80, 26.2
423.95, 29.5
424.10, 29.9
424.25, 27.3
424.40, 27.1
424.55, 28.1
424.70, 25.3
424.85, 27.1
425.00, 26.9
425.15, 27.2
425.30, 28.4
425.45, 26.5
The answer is 1.66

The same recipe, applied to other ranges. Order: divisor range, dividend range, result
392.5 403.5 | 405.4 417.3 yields 1.29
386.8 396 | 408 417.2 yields 1.57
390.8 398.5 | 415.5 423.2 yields 1.71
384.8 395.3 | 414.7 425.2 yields 1.76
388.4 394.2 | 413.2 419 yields 1.68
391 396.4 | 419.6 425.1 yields 1.77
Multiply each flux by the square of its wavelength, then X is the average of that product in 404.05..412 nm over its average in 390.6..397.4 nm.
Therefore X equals 1.61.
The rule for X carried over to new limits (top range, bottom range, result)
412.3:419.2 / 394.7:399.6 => 1.46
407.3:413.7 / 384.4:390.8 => 1.59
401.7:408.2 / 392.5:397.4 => 1.89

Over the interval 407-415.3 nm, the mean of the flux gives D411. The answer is 24.3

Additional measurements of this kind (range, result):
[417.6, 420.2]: 24.9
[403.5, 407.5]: 26.8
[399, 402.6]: 26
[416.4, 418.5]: 24.2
